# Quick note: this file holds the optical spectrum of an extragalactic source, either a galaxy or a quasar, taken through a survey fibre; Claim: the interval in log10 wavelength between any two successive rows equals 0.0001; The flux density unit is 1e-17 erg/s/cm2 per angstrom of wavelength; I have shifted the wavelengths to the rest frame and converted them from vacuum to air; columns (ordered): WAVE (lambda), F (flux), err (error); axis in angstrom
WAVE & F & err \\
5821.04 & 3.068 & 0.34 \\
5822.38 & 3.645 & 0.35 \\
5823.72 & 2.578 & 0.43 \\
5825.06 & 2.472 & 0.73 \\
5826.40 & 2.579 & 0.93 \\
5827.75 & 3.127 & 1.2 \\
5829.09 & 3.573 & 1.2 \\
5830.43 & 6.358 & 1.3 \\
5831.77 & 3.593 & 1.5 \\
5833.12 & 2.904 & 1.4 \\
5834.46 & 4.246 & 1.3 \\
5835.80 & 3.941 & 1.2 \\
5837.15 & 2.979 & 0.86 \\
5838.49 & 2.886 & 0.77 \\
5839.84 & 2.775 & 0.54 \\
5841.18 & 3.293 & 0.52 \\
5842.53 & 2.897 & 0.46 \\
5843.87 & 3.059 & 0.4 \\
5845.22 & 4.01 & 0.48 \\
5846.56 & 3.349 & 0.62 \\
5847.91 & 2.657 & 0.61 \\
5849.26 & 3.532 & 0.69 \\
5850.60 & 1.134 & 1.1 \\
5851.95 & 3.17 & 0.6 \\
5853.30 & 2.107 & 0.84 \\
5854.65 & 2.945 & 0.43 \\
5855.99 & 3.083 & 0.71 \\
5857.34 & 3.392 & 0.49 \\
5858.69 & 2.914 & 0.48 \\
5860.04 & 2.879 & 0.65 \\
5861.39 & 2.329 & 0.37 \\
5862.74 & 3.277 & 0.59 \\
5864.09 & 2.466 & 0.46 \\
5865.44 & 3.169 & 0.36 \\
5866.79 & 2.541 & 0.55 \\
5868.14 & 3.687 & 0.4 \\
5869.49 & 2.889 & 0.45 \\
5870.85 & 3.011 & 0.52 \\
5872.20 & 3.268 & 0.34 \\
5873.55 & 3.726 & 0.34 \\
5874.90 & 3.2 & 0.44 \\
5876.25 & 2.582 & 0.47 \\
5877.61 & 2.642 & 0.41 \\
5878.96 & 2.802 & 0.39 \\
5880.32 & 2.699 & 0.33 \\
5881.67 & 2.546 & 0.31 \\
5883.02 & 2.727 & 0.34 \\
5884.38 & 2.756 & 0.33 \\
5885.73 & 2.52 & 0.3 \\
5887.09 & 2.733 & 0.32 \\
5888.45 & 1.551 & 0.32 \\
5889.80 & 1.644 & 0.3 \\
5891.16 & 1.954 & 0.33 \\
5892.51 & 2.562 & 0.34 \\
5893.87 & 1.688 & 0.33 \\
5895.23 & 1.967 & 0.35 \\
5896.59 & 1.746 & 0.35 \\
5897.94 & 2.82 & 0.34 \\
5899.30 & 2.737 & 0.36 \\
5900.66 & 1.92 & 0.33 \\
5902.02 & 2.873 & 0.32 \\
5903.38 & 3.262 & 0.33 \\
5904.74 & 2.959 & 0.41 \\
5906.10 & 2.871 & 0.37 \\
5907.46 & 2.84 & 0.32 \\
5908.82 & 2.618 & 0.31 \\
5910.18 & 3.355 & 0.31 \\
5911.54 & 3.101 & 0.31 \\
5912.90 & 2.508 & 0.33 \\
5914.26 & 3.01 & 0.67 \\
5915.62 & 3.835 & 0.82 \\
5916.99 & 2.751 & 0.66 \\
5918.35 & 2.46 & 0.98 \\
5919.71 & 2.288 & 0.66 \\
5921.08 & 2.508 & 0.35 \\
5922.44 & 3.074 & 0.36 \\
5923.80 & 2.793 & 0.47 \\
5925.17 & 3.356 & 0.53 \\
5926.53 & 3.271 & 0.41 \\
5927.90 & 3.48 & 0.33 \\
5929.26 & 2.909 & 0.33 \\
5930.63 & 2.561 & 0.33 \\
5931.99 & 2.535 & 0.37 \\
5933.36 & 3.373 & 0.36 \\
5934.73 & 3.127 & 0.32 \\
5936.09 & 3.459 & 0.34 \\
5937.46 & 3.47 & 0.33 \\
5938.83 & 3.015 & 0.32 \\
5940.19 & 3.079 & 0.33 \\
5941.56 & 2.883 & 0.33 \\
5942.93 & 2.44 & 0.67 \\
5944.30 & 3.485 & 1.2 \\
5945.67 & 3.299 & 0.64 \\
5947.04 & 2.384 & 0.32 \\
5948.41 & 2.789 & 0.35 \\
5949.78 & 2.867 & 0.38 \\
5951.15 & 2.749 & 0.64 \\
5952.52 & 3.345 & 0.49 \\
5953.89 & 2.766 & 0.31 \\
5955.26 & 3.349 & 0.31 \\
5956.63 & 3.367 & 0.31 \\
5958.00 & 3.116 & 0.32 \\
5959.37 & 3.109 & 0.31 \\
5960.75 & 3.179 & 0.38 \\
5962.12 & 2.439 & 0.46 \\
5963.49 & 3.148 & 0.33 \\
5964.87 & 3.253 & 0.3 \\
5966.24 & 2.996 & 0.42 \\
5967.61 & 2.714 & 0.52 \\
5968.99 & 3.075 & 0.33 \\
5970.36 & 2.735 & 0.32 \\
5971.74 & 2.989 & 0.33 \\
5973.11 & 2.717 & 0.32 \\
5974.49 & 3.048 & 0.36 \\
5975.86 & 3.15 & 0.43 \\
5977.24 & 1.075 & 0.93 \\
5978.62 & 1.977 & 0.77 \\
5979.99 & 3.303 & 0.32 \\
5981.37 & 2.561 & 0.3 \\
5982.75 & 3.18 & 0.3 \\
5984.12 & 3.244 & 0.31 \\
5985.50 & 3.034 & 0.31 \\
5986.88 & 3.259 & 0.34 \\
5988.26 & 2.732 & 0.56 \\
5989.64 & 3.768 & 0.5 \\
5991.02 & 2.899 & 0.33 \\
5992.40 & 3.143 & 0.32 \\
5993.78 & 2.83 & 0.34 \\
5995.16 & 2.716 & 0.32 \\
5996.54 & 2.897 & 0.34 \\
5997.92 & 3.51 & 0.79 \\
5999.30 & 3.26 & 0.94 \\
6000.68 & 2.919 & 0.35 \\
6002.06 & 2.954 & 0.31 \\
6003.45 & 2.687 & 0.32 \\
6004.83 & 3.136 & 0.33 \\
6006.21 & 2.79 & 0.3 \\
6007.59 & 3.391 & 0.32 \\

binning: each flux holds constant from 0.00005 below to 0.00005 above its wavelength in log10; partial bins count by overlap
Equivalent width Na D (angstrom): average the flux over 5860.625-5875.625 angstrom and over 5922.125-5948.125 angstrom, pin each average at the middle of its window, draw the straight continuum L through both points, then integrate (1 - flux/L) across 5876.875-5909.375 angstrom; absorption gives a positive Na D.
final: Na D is 6.1 angstrom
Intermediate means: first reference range 3.05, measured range 2.48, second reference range 3.05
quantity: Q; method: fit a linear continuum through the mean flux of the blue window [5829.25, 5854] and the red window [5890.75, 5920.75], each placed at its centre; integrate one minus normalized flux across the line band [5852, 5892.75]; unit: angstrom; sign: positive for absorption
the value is 2.99 angstrom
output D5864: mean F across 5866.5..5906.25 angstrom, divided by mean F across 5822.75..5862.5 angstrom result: 0.84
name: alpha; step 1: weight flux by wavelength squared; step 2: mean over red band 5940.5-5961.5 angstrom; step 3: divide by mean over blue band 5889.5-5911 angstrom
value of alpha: 1.22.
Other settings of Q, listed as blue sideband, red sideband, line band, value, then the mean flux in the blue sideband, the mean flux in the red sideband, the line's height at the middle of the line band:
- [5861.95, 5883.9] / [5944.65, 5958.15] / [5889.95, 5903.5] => 3.10 angstrom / 2.95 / 3.01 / 2.97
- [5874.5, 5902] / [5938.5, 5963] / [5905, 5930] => -2.60 angstrom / 2.39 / 2.98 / 2.67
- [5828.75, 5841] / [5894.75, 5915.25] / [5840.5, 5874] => 3.84 angstrom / 3.68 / 2.73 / 3.38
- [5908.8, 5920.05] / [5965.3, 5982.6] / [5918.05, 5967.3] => -3.04 angstrom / 2.92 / 2.72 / 2.82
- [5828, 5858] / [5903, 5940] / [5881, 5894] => 3.42 angstrom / 3.27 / 2.99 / 3.11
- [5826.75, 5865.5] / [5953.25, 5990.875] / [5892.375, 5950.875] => 3.46 angstrom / 3.17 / 2.94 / 3.03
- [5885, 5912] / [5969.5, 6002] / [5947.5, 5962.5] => -1.34 angstrom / 2.48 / 2.91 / 2.76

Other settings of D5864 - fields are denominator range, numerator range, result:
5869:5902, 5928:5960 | 1.20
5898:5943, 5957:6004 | 1.00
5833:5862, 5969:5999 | 0.96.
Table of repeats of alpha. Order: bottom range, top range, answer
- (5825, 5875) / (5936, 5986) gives 0.97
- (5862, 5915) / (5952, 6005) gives 1.13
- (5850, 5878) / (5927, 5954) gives 1.07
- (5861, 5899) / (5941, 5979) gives 1.13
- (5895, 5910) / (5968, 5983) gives 1.04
